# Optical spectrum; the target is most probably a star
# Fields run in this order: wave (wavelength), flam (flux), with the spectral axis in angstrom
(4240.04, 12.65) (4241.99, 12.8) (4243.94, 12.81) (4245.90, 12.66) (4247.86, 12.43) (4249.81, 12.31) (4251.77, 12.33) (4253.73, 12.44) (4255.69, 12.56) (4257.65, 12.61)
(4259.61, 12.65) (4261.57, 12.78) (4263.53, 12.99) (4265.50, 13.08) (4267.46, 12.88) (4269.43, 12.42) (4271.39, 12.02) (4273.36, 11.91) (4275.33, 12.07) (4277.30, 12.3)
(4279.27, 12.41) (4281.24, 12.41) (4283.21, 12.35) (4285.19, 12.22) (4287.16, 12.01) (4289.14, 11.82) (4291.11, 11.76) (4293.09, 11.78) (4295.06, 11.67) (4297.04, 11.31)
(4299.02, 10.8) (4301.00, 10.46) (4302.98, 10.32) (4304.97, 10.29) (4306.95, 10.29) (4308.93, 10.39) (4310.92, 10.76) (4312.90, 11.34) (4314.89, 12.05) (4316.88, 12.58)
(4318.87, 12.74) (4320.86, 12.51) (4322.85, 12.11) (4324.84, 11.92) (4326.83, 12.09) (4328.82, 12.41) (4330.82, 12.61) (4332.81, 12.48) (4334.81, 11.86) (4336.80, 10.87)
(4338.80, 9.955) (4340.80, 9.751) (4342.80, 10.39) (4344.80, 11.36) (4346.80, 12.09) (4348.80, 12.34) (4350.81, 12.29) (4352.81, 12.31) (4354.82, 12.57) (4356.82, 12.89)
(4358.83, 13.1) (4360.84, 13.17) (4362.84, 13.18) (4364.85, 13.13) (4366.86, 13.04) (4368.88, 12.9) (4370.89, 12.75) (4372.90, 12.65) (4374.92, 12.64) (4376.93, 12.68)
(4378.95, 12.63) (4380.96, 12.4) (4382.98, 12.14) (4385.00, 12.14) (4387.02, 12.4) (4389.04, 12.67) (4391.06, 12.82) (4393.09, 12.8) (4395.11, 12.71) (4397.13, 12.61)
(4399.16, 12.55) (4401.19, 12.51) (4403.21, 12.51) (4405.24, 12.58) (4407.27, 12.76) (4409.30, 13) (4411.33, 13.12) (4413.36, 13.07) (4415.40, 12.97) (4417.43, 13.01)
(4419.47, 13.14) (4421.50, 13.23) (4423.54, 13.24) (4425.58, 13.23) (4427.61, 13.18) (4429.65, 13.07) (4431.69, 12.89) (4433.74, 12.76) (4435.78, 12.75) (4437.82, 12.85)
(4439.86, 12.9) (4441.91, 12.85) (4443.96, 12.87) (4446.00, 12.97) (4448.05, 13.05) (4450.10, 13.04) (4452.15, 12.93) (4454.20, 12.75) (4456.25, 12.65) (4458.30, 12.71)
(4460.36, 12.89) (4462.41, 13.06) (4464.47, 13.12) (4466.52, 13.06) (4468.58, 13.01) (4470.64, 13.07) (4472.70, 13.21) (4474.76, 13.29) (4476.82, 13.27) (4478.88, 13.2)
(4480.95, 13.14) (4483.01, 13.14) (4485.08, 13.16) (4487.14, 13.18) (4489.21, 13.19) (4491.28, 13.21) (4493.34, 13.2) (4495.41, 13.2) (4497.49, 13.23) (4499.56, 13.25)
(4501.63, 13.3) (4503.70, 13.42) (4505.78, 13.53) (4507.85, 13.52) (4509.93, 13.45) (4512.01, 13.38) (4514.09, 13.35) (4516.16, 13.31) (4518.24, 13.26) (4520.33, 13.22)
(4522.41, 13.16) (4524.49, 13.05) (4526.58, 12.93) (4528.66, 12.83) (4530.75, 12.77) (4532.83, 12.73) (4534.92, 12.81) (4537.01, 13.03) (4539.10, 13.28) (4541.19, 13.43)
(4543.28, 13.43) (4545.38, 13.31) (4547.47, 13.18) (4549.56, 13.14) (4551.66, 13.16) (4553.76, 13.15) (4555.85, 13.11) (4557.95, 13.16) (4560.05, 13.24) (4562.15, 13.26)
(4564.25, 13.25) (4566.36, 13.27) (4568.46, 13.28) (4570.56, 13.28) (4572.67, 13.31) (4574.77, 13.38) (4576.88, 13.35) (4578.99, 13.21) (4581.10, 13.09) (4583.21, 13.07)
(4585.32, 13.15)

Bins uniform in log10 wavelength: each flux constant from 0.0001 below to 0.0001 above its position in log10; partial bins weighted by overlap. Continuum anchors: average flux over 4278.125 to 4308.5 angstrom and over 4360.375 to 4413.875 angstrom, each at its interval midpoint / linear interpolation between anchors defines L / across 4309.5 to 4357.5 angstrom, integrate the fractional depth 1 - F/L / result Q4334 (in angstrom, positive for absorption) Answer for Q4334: 0.65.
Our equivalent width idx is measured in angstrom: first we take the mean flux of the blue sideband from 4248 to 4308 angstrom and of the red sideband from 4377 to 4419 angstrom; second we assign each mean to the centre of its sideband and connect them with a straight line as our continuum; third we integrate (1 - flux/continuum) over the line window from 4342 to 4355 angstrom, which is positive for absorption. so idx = 0.5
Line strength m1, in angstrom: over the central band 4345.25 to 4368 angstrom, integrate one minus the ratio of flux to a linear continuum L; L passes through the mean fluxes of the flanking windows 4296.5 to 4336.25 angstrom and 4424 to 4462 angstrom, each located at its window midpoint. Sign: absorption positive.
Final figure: -1.3 angstrom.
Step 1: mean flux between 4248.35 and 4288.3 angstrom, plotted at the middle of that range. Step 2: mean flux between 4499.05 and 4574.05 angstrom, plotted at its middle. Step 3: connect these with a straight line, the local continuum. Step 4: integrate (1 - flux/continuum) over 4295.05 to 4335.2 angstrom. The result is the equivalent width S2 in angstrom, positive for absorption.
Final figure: 3.2 angstrom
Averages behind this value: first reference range 12.4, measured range 11.6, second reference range 13.2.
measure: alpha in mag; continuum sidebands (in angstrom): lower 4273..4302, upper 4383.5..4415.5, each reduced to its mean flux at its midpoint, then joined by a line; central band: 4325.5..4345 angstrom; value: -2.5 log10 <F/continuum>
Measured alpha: 0.07 mag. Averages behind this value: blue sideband 11.8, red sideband 12.7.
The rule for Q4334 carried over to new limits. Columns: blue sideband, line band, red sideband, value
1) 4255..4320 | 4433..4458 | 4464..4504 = 0.1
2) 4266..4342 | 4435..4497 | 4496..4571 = -1.3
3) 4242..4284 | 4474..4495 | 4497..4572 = -0.2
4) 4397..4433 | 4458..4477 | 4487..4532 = 0.0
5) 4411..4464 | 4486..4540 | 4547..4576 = -0.2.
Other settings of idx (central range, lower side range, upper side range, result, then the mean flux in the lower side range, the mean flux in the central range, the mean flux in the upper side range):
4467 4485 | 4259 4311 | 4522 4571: -0.5 angstrom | 11.8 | 13.2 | 13.1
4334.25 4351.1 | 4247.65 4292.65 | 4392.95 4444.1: 2.0 angstrom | 12.4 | 11.1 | 12.9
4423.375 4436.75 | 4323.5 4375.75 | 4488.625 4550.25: -0.4 angstrom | 12.2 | 13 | 13.2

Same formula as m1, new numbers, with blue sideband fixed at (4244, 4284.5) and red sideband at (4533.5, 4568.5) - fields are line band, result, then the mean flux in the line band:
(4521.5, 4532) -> 0.2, 12.9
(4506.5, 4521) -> -0.3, 13.4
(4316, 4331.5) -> 0.3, 12.4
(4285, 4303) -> 1.6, 11.4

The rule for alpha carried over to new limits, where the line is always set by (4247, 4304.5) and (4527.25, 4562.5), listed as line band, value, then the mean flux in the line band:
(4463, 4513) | -0.028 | 13.2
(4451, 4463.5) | -0.004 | 12.8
